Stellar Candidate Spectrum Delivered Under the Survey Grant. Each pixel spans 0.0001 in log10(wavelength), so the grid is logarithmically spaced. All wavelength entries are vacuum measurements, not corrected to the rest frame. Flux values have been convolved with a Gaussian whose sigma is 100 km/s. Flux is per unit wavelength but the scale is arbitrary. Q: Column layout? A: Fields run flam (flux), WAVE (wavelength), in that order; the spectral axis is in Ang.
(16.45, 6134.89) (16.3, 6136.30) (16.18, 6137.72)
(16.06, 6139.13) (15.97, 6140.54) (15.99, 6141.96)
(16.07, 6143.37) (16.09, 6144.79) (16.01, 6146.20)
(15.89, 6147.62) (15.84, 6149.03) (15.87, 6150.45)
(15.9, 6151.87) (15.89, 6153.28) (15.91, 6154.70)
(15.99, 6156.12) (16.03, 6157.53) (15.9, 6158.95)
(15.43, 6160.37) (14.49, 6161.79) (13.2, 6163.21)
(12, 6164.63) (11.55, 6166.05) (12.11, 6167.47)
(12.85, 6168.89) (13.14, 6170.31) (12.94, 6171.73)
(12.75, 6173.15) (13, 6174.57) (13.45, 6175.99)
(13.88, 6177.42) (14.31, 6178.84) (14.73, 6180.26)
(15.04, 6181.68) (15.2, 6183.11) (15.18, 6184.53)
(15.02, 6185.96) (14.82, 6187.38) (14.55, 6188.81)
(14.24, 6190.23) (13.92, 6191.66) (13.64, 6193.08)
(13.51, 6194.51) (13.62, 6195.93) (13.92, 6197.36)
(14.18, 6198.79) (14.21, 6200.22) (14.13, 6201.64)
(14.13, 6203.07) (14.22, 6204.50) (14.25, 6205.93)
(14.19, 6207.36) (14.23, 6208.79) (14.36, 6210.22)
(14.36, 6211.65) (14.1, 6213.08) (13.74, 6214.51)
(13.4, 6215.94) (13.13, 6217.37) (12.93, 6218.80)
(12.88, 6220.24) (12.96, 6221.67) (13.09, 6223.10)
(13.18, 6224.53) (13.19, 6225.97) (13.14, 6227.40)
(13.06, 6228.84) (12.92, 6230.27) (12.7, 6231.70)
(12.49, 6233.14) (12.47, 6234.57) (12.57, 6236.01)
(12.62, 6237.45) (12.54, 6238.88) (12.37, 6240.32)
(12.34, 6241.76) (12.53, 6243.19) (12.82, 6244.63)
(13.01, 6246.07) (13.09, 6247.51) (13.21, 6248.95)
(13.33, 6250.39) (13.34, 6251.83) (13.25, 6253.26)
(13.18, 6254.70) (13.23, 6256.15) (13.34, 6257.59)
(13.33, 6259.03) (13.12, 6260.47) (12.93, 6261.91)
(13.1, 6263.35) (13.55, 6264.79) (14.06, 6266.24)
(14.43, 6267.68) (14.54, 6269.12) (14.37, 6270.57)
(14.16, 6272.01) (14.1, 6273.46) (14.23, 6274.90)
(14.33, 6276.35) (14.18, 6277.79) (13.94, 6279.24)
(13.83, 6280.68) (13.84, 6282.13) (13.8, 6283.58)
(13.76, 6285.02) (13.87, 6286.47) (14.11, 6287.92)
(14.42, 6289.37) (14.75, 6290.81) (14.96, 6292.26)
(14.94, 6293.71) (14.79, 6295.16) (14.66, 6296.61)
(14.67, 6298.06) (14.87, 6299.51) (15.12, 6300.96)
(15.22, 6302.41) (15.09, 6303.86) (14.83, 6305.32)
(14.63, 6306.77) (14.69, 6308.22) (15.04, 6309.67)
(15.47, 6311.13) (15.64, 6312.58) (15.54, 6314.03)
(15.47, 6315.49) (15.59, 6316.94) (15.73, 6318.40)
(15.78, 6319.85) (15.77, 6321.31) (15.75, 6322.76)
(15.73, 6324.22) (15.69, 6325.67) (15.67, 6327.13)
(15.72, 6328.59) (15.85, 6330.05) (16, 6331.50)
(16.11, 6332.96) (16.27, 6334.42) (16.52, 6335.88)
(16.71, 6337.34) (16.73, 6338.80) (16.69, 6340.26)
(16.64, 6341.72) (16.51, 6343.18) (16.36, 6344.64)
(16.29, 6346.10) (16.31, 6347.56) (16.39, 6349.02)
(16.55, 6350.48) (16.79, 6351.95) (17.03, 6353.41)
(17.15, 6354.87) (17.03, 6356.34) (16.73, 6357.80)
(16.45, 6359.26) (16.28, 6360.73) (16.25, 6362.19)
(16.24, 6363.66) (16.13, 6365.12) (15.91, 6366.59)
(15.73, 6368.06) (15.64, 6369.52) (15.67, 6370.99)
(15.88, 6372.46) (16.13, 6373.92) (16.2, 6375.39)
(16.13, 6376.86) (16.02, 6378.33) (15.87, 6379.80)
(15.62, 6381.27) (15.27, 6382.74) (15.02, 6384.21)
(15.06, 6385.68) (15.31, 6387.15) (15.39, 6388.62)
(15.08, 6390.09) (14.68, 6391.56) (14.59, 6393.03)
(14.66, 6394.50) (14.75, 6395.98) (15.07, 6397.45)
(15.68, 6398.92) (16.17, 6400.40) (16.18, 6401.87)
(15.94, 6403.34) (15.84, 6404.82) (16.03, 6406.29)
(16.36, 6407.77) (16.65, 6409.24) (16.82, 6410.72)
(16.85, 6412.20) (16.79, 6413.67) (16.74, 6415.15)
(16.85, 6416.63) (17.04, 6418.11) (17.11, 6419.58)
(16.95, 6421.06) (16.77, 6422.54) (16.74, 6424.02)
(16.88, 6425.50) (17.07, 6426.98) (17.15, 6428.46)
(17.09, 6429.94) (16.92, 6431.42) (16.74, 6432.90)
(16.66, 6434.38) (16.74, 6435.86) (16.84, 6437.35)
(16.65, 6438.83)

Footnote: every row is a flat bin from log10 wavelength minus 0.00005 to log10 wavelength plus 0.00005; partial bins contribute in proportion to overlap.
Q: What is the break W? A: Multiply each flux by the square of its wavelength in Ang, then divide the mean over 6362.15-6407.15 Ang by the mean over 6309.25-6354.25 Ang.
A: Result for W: 0.99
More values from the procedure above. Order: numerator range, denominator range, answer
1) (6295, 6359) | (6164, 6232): 1.21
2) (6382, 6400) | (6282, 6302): 1.07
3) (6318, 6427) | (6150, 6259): 1.24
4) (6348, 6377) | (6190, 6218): 1.23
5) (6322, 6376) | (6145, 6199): 1.20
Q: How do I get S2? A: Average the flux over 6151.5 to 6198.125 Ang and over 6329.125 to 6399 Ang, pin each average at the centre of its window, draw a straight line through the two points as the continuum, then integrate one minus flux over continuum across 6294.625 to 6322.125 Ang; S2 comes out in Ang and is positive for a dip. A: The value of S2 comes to 0.5 Ang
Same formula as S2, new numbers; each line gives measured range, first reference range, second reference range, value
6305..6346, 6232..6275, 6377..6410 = -4.1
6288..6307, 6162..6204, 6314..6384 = 0.7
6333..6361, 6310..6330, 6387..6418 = -1.6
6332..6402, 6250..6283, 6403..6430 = -1.3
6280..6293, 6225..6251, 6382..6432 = -0.4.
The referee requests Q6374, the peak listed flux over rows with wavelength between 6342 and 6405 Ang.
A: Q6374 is 17.15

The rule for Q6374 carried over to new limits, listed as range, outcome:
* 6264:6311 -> 15.22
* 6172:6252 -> 15.2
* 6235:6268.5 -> 14.43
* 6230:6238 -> 12.92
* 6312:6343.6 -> 16.73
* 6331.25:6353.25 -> 16.79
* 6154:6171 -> 16.03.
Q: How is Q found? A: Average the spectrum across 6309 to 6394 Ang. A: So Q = 16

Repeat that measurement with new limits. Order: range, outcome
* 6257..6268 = 13.5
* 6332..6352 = 16.5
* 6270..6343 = 15.1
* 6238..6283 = 13.5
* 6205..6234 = 13.4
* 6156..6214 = 14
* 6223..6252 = 12.8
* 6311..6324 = 15.7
